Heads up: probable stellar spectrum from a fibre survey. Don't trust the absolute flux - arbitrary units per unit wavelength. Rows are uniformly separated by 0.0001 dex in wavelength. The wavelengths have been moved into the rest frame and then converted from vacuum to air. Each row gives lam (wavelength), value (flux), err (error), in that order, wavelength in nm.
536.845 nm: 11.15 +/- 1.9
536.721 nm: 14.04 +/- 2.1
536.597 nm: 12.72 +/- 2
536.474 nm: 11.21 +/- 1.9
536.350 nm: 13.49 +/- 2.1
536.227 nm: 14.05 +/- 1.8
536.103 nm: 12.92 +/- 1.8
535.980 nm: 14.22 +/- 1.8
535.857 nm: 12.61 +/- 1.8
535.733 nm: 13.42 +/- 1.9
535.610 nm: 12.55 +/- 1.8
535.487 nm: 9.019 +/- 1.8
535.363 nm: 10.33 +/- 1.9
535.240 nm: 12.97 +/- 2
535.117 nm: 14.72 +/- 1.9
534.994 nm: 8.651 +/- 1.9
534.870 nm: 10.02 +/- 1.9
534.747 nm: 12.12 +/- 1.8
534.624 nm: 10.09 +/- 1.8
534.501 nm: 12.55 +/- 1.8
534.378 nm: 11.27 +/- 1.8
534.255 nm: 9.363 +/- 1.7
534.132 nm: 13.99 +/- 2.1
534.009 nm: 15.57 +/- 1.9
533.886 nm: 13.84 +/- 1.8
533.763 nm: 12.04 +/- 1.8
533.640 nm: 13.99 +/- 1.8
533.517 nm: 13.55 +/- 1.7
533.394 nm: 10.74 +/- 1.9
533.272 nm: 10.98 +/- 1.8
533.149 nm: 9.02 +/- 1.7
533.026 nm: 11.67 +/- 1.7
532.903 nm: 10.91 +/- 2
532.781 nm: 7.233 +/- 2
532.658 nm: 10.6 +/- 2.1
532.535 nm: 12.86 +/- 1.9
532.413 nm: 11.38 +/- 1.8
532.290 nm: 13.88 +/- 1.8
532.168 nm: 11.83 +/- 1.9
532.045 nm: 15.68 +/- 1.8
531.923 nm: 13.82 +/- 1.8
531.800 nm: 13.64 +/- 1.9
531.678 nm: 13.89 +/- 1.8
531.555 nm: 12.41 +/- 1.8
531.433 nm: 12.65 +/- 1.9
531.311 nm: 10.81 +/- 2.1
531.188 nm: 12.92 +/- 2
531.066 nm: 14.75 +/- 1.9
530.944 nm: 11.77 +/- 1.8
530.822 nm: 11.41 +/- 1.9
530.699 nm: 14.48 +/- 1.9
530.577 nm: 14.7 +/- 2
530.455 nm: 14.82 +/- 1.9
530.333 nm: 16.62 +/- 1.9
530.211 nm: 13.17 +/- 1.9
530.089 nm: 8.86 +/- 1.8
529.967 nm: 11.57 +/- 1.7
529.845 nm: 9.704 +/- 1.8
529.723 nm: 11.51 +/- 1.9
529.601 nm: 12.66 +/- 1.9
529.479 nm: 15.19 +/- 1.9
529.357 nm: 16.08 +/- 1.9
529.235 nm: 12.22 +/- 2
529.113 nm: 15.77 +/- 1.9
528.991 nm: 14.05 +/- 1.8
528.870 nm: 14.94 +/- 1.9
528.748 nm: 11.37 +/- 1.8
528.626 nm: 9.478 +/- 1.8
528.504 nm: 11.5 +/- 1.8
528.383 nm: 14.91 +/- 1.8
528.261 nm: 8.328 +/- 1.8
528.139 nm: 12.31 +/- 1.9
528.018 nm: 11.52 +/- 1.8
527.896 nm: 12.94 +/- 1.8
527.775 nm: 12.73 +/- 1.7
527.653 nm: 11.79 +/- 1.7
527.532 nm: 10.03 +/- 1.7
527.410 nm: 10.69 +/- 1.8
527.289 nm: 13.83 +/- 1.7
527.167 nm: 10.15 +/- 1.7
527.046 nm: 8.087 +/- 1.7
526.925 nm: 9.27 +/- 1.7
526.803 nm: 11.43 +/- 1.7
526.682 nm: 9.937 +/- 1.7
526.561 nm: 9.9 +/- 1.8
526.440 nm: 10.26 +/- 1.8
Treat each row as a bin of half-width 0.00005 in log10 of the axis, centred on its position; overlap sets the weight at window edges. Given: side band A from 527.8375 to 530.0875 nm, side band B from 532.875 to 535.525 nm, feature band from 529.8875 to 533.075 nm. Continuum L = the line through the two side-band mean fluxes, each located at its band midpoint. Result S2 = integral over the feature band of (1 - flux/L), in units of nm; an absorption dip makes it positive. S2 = -0.13 nm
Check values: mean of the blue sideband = 12.5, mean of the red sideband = 11.7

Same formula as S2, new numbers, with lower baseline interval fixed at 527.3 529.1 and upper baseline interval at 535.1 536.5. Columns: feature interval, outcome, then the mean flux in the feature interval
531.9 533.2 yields 0.07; 11.7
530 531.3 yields -0.10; 13.2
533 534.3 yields 0.01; 12.3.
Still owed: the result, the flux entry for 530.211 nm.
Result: 13.17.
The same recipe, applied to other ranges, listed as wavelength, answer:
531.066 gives 14.75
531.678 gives 13.89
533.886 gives 13.84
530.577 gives 14.7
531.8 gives 13.64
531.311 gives 10.81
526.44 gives 10.26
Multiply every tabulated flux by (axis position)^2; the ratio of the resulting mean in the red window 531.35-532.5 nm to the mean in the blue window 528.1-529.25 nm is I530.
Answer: 1.07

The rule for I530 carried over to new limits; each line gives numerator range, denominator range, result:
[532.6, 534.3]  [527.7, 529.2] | 0.96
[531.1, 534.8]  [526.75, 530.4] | 1.02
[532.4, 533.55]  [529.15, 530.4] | 0.85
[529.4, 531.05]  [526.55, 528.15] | 1.18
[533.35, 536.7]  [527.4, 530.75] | 0.99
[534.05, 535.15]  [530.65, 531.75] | 0.90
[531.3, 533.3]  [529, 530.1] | 0.94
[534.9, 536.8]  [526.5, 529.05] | 1.12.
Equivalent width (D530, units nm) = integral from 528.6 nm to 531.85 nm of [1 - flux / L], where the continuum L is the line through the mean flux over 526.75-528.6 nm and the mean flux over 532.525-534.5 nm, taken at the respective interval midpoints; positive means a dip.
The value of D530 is -0.45 nm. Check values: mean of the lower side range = 11.3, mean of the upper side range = 11.7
